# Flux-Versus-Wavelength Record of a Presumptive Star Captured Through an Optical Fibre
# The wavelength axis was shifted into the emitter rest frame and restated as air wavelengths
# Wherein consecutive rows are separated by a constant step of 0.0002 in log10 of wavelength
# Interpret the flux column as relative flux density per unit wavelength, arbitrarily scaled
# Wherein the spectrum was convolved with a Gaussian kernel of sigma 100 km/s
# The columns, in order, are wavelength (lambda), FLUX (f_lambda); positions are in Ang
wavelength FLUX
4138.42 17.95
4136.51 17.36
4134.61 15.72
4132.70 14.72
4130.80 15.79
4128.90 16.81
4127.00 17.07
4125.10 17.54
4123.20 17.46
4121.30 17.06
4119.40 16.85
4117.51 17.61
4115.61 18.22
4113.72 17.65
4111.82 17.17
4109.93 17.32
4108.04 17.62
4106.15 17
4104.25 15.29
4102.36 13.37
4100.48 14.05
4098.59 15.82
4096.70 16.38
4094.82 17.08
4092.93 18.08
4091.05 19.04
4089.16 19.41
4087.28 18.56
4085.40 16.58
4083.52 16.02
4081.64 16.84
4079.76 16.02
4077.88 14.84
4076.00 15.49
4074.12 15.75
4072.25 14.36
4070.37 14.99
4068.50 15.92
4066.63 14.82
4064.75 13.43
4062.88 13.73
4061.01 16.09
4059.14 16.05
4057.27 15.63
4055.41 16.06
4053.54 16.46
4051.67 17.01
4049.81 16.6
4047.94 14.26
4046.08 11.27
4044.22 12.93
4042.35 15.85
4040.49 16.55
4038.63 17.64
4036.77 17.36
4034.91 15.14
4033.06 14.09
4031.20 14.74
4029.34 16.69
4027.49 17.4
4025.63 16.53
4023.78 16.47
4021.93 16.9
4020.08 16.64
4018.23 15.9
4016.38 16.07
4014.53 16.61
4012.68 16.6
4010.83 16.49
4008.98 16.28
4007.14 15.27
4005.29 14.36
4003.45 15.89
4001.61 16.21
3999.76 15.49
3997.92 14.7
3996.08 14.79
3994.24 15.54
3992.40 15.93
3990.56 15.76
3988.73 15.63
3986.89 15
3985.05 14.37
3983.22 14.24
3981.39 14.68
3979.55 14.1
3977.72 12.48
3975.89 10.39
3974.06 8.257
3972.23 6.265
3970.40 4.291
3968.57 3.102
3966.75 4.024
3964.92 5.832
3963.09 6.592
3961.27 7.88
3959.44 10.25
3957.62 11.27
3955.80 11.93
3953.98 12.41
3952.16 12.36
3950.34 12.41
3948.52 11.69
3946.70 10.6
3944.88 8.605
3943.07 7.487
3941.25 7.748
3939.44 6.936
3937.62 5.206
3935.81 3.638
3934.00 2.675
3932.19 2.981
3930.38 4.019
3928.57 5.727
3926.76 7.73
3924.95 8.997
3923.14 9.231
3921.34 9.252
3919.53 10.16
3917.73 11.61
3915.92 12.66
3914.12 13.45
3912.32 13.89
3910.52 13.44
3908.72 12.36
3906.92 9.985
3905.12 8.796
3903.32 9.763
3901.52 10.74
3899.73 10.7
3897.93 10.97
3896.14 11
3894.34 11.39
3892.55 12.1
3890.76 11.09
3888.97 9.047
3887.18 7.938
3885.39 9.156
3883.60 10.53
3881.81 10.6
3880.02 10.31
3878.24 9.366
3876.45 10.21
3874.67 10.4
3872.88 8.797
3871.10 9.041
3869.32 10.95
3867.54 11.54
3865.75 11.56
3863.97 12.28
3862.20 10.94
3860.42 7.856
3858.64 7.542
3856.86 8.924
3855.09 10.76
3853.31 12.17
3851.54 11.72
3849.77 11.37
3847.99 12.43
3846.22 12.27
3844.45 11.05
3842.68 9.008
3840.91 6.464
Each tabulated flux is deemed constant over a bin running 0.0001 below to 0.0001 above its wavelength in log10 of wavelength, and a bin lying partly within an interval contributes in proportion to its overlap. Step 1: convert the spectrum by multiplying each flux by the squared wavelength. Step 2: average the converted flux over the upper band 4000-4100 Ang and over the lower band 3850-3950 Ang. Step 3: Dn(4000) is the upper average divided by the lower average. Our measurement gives 1.79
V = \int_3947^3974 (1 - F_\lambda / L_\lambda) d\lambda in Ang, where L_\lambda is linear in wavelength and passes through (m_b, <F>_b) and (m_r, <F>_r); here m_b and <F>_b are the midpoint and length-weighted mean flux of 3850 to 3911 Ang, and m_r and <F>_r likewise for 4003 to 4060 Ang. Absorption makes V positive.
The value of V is 9.4 Ang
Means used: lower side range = 10.4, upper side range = 15.9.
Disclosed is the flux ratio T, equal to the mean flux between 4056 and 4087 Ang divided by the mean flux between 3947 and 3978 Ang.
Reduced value 1.75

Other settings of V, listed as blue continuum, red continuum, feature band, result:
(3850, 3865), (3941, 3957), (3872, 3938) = 6.5 Ang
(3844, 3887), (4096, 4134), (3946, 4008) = 6.3 Ang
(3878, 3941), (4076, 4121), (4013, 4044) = -4.9 Ang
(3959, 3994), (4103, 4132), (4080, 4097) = -2.0 Ang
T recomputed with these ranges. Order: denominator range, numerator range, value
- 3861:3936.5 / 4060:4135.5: 1.67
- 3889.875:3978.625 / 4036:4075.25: 1.69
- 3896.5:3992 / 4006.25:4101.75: 1.64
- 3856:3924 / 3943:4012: 1.14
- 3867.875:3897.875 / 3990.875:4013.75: 1.54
